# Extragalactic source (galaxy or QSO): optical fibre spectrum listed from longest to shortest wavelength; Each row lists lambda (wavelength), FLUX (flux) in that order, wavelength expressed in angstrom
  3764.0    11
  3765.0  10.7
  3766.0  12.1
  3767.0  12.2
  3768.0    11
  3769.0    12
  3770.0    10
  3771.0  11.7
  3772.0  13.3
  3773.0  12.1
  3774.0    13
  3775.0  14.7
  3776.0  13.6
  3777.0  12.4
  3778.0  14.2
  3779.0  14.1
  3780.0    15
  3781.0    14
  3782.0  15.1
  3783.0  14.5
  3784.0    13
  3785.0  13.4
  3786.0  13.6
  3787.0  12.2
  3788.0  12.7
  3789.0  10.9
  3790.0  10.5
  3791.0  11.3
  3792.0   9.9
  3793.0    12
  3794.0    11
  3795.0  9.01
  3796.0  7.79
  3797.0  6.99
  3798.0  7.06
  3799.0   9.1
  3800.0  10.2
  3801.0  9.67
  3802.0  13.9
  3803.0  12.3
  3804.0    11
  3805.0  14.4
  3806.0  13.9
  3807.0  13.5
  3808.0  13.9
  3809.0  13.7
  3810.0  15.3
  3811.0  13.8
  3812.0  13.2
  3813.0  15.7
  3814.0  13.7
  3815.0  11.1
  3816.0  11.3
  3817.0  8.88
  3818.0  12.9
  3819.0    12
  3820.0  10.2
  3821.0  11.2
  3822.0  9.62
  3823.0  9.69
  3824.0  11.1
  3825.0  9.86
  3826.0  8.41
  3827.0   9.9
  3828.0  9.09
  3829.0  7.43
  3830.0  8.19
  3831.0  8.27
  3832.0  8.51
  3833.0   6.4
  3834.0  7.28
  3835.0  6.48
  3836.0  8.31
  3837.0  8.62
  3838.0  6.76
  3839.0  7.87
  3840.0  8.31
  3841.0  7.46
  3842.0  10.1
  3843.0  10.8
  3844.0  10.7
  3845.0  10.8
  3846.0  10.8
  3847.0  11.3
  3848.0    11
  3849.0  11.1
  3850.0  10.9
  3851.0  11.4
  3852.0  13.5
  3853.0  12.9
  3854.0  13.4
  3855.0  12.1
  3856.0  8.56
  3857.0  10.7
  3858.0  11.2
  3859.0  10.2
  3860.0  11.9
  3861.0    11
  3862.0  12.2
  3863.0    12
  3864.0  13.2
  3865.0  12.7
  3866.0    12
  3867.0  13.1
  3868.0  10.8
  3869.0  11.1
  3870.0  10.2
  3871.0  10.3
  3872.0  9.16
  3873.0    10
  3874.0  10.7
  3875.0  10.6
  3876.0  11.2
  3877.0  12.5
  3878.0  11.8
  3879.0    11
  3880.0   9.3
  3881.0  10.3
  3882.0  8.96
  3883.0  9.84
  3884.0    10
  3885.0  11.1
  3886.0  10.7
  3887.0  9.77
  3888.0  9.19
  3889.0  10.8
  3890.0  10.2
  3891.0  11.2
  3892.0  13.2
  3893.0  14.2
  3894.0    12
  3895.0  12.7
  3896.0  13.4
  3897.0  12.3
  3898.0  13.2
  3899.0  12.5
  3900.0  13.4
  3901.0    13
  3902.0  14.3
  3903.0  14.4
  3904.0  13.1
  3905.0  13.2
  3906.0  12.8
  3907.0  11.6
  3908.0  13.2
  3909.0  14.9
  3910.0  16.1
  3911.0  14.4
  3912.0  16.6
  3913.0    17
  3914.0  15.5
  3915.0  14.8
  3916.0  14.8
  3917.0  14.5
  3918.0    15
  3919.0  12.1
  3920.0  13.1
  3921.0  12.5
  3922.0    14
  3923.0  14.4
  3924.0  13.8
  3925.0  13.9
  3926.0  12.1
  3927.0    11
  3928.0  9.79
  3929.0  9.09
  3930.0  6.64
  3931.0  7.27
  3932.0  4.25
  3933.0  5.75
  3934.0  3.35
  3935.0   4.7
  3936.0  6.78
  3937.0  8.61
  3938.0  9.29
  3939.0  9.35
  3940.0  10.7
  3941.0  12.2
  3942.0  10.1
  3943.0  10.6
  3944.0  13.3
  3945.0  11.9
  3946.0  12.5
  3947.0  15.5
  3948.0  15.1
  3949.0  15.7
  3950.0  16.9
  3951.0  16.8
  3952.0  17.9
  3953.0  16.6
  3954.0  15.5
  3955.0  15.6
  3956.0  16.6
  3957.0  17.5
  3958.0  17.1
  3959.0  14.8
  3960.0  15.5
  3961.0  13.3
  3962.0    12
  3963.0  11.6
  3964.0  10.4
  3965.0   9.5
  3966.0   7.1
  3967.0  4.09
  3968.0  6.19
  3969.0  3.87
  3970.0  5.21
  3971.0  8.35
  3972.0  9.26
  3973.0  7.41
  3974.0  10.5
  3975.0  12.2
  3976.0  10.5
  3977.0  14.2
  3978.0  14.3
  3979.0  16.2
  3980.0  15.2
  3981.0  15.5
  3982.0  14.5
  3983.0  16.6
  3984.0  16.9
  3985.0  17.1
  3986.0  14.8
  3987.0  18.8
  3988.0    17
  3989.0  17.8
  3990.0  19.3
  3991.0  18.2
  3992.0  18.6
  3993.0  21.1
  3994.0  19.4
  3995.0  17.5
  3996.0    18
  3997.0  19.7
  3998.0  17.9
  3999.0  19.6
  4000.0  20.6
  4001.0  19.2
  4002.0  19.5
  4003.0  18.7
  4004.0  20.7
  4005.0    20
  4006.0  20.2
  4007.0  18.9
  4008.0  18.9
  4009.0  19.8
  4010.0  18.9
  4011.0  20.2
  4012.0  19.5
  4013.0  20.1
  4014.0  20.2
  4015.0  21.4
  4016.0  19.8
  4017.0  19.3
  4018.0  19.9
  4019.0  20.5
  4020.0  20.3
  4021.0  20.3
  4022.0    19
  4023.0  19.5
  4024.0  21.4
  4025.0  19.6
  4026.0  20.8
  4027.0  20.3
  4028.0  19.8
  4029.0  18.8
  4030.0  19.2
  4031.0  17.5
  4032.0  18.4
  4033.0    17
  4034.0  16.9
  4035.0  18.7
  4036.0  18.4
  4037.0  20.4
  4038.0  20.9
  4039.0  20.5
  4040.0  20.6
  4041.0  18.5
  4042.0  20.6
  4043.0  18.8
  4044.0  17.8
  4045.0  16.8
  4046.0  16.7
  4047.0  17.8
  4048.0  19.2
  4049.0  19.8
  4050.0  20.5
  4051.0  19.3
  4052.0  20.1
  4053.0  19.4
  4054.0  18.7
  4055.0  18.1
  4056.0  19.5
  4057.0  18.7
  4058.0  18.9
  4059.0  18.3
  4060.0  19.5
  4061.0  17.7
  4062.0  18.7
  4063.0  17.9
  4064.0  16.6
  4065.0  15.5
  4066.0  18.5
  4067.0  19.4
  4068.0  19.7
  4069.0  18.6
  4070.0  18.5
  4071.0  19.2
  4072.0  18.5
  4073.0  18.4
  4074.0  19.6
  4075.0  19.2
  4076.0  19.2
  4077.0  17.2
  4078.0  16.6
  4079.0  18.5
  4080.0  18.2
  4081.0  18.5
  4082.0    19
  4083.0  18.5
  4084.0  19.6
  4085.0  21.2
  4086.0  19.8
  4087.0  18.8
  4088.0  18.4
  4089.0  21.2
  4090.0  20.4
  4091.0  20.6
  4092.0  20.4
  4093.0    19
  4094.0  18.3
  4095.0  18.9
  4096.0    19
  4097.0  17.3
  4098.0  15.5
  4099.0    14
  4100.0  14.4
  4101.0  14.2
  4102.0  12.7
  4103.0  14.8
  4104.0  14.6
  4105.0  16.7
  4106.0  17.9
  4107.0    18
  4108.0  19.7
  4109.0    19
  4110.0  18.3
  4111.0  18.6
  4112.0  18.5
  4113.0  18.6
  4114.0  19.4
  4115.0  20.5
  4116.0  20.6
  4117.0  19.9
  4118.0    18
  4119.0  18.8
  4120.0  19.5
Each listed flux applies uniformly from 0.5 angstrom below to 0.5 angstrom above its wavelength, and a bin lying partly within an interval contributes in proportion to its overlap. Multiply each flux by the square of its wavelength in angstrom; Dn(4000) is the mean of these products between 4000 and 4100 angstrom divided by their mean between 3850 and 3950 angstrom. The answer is 1.7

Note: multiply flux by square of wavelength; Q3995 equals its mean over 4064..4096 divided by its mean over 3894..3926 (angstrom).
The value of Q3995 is 1.49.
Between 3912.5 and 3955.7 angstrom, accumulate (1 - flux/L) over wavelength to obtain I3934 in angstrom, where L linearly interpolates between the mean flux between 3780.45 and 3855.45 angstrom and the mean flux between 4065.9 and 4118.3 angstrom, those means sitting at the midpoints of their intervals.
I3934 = 6.0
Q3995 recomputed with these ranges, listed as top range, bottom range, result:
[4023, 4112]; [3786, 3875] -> 1.94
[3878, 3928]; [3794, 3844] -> 1.29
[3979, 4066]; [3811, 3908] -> 1.87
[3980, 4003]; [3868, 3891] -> 1.83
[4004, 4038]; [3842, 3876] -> 1.88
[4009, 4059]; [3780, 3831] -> 1.89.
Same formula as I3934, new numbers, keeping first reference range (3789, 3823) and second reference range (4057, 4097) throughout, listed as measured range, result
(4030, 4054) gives -1.4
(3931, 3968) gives 8.7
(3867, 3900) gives 5.9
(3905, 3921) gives 0.0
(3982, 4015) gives -4.2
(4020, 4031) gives -1.5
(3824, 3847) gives 6.6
